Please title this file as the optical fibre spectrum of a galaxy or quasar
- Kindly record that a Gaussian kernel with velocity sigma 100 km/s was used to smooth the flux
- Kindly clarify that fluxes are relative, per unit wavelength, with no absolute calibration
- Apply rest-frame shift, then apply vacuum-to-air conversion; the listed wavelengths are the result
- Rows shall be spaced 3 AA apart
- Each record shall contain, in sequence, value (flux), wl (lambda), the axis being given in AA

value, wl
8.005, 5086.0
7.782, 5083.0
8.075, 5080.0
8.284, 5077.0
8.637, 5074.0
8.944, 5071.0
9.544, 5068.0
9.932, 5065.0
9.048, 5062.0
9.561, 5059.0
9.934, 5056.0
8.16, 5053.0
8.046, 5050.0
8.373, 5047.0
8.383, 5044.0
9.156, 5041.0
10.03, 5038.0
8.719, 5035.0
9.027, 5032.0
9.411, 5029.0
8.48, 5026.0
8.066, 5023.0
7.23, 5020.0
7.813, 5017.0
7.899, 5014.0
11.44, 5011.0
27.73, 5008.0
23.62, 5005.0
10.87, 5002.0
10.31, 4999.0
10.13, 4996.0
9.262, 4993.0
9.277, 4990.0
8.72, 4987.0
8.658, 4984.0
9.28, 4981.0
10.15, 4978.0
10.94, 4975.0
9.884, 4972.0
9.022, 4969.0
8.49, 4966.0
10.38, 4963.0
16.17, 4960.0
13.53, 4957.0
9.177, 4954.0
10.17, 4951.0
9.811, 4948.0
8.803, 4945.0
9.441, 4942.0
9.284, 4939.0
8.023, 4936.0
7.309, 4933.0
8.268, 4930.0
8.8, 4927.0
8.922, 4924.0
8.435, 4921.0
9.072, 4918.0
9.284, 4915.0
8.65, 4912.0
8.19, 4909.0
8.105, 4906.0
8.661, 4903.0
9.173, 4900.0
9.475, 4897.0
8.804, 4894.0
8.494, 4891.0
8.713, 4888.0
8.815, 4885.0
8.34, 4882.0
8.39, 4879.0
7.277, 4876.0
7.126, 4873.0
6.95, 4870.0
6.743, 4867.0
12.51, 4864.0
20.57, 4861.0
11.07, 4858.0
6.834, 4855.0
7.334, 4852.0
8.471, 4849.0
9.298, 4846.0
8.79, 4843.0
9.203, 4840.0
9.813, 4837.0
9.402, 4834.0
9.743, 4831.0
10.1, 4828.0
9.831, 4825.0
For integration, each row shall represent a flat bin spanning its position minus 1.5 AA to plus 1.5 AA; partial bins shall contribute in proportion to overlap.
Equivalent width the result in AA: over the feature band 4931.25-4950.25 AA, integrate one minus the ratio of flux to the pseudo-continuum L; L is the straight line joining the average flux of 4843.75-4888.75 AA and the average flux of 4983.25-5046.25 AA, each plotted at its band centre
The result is 2.16 AA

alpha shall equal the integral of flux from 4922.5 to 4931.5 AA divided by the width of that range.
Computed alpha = 8.66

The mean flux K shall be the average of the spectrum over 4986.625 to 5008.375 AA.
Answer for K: 13.3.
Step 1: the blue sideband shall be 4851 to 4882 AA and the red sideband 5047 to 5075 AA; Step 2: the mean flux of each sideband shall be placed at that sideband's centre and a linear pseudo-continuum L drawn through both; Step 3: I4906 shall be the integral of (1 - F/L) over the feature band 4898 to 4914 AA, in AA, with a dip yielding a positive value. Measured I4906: 1.3 AA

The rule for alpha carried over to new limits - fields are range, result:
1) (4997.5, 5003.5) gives 10.6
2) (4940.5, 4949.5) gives 9.35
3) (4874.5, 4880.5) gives 7.83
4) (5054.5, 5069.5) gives 9.6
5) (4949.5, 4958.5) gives 11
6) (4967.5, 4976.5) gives 9.95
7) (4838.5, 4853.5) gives 8.62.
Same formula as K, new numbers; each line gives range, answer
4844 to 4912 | 9.05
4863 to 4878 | 7.98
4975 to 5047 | 10.6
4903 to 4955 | 8.8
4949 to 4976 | 10.8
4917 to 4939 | 8.45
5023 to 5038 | 8.94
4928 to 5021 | 10.7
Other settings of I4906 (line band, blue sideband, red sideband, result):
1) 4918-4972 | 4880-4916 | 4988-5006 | 3.0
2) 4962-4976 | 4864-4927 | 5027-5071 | -1.4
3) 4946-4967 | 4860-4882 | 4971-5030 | -1.2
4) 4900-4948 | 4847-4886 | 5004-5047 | 5.9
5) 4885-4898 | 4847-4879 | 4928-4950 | 0.5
